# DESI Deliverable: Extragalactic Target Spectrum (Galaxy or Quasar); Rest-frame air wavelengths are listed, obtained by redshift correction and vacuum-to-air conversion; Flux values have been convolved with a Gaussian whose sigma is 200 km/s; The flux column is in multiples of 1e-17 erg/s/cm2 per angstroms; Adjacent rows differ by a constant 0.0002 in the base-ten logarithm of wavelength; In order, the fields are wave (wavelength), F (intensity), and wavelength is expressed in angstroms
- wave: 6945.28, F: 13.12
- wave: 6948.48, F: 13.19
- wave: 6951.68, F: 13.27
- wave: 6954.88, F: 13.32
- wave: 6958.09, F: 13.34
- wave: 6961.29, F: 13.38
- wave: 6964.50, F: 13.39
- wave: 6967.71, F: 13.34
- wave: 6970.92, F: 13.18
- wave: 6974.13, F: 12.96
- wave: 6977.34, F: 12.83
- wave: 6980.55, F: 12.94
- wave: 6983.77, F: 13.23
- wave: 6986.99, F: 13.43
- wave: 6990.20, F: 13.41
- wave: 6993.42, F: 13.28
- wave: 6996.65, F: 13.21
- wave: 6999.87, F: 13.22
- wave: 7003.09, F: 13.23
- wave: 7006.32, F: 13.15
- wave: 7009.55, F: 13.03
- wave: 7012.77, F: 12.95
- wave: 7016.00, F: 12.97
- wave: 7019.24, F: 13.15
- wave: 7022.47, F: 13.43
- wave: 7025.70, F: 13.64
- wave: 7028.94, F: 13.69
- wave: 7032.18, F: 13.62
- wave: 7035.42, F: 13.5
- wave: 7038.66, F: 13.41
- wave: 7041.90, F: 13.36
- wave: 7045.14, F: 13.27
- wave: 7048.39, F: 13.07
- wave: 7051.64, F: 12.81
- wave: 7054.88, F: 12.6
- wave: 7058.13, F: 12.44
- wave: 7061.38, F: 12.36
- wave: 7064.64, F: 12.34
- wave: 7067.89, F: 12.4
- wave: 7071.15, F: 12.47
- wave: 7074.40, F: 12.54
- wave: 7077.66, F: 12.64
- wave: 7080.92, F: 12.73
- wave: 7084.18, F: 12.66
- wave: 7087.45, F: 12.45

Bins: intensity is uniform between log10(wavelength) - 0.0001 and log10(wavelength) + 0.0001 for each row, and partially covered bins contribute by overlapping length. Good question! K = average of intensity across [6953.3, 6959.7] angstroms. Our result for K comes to 13.3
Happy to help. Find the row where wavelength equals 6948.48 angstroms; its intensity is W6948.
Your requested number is 13.19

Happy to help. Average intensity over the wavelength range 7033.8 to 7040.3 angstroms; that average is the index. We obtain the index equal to 13.5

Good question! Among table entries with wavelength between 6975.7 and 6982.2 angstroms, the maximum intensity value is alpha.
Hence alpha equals 12.94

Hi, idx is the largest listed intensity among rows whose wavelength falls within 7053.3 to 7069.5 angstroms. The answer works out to 12.6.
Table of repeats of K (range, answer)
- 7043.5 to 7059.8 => 12.8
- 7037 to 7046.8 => 13.3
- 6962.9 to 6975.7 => 13.2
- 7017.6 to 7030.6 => 13.5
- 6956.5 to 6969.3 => 13.4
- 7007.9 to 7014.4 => 13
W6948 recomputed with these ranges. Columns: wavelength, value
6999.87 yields 13.22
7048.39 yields 13.07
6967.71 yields 13.34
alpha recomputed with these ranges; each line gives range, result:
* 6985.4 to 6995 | 13.43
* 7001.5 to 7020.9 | 13.23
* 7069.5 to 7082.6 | 12.73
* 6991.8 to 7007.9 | 13.28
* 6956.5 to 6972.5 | 13.39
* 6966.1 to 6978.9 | 13.34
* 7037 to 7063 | 13.41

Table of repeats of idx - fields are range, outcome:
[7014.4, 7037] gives 13.69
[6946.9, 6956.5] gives 13.32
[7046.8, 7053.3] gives 13.07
